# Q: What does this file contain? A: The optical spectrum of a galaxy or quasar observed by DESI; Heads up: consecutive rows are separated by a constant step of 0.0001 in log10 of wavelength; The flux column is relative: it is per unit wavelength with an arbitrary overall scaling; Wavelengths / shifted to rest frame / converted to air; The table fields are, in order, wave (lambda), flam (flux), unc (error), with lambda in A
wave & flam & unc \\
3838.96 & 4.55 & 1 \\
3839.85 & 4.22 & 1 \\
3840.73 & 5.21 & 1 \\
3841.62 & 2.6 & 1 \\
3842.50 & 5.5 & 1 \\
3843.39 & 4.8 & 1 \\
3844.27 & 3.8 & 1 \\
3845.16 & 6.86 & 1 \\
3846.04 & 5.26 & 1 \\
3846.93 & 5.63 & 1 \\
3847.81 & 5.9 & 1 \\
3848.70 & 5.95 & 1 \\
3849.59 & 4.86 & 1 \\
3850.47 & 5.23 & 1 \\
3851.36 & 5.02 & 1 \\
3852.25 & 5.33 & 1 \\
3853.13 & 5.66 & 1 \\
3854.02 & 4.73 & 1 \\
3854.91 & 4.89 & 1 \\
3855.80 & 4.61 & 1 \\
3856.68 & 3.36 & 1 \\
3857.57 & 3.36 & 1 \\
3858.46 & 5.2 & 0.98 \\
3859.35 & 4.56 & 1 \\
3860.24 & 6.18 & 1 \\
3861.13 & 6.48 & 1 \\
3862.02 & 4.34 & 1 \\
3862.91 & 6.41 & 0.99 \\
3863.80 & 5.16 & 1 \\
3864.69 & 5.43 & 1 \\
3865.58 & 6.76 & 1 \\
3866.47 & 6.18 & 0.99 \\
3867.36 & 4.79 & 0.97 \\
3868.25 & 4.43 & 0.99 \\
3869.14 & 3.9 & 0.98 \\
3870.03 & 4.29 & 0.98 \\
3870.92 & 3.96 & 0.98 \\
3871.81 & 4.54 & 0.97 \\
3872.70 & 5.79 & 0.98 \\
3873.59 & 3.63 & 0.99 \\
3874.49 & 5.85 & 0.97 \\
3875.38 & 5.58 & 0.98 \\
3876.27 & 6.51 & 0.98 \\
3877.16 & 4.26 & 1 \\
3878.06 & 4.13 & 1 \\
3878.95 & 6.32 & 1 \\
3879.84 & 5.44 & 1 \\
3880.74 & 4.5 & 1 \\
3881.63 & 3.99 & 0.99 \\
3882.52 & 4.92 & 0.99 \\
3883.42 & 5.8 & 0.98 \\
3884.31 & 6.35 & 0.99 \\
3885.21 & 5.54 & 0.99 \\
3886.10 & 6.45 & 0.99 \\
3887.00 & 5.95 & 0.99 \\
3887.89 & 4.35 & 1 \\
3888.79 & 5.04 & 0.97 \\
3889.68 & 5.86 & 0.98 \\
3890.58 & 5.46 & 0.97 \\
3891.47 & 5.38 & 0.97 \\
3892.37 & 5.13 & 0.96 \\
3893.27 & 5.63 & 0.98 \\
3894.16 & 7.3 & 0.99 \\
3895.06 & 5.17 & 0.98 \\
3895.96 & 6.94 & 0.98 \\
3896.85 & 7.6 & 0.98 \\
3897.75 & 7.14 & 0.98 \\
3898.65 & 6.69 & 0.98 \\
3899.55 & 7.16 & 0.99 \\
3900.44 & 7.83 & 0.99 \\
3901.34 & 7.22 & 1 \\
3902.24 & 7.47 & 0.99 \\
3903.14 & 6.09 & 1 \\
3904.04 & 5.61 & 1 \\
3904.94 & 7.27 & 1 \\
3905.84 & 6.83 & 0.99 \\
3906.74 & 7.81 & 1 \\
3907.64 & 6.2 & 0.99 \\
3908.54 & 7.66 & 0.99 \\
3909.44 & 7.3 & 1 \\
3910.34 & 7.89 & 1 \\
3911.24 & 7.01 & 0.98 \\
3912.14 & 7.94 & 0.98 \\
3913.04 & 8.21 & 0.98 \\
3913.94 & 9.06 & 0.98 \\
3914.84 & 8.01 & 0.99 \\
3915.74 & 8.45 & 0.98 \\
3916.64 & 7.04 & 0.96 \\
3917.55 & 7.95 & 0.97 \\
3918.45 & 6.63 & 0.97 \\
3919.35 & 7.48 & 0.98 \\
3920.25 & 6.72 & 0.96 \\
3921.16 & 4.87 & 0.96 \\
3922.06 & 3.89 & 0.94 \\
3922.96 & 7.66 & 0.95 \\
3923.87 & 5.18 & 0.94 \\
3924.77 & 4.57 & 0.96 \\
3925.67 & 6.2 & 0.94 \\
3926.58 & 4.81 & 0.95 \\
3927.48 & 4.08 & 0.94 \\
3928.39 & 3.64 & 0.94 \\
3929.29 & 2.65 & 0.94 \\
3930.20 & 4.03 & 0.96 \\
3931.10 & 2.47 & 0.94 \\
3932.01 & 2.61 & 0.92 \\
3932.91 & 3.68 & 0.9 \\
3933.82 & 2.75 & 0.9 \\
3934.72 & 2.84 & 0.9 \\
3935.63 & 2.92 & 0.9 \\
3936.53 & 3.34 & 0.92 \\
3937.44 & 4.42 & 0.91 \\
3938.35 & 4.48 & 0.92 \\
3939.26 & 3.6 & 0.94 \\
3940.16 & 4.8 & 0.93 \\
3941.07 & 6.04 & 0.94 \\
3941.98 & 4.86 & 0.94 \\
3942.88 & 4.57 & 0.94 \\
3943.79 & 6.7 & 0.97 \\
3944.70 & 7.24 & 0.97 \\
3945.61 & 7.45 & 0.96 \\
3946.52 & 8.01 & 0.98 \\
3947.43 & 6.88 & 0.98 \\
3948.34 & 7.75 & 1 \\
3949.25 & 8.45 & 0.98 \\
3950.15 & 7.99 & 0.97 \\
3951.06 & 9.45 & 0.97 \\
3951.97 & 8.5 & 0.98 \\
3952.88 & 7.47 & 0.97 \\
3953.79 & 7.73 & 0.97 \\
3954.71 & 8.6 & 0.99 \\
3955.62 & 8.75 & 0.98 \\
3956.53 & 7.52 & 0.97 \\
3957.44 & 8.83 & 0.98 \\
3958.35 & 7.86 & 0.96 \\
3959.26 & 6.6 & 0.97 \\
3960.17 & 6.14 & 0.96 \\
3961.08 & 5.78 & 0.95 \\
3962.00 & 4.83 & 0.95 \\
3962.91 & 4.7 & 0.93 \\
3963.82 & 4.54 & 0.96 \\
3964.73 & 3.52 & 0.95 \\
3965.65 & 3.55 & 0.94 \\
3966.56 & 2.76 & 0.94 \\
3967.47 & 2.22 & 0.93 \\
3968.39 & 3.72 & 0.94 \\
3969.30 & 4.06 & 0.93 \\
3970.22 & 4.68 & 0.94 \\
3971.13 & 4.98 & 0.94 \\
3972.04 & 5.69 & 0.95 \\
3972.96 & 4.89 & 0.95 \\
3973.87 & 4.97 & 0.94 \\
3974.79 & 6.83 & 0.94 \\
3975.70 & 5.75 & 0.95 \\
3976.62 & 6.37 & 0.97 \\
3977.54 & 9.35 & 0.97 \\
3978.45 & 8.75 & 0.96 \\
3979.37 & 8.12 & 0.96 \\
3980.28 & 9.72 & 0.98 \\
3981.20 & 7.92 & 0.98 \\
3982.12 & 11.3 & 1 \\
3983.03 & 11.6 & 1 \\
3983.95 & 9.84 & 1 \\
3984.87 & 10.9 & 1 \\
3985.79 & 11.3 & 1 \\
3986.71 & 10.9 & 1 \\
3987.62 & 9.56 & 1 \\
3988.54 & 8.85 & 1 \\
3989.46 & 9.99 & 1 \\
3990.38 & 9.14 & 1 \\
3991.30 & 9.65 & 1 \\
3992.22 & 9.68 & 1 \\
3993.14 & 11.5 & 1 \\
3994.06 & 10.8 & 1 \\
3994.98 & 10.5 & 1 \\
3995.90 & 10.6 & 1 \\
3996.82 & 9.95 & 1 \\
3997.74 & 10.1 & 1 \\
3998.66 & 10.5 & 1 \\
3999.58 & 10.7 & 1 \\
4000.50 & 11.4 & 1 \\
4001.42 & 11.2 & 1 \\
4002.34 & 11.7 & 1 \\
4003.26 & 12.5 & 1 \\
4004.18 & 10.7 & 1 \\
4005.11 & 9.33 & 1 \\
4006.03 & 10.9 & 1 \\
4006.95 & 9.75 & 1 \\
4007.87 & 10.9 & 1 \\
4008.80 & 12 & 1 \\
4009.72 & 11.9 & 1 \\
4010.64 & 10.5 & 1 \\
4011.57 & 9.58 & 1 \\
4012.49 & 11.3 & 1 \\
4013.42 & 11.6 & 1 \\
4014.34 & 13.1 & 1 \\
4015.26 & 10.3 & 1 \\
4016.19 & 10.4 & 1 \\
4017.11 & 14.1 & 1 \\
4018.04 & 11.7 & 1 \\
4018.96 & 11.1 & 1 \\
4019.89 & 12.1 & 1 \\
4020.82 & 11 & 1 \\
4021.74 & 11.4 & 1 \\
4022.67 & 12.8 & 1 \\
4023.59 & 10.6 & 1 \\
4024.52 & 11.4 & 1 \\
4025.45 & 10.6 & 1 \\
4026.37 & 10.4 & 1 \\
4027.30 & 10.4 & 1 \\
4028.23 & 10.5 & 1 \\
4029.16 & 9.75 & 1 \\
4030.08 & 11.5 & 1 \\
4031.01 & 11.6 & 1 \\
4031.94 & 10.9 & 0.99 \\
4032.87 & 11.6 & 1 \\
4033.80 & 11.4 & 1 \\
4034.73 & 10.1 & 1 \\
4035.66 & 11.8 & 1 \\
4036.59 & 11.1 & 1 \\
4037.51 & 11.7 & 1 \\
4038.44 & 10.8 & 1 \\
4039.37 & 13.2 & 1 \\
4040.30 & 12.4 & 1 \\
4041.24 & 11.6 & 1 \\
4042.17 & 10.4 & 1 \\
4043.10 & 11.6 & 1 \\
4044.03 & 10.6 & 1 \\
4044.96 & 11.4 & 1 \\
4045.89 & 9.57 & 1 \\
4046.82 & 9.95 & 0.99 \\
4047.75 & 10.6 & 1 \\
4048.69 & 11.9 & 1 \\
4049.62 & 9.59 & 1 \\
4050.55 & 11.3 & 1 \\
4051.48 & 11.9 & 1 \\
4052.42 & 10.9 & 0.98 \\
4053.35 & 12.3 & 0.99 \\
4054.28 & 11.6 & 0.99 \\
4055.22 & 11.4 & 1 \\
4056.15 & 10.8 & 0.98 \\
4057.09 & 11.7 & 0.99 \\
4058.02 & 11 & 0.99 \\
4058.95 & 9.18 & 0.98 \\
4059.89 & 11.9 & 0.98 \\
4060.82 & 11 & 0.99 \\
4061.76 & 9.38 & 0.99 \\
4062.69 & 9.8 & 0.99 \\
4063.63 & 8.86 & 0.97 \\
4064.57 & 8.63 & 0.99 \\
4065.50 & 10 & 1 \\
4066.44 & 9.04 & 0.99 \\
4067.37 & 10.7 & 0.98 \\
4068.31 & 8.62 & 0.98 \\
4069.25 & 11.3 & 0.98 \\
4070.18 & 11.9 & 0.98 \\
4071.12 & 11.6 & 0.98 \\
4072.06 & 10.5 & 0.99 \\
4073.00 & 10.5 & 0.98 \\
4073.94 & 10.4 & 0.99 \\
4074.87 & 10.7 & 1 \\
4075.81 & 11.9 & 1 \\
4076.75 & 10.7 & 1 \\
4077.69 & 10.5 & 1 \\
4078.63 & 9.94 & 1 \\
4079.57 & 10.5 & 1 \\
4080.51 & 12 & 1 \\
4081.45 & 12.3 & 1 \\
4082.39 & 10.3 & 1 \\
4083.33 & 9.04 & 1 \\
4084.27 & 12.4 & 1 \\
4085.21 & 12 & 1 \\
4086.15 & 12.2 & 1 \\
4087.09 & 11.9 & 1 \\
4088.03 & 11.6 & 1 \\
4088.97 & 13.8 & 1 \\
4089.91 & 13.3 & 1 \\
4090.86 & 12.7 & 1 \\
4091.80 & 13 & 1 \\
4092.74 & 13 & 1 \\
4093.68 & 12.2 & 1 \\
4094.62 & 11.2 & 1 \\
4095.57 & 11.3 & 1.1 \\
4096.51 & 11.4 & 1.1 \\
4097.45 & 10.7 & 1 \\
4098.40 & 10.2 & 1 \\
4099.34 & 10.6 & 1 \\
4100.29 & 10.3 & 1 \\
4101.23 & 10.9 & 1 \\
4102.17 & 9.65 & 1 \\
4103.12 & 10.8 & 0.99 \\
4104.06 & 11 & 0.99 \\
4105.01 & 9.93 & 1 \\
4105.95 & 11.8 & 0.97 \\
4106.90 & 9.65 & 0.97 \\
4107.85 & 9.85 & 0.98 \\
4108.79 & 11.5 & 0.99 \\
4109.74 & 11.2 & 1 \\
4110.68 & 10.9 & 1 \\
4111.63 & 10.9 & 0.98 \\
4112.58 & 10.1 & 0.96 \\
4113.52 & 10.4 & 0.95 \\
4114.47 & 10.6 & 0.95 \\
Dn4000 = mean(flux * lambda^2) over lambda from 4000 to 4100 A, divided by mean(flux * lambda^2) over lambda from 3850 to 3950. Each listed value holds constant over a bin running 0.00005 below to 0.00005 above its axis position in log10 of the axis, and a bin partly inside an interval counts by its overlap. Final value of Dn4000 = 2.12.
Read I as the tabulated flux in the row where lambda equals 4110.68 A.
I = 10.9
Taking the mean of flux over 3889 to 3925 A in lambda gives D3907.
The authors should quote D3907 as 6.79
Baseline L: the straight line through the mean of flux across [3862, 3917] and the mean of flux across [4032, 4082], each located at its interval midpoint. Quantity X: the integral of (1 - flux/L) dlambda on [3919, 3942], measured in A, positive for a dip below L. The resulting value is 9.1 A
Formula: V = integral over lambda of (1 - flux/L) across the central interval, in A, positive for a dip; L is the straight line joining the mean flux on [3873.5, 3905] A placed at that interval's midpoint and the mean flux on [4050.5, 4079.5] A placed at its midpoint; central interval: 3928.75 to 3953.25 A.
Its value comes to 6.5 A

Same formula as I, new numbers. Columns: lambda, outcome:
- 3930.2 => 4.03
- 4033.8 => 11.4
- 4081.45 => 12.3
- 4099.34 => 10.6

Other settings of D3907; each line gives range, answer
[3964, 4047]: 9.83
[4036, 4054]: 11.2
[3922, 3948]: 4.73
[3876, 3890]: 5.32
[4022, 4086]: 10.9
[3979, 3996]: 10.1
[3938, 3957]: 7.01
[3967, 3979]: 5.57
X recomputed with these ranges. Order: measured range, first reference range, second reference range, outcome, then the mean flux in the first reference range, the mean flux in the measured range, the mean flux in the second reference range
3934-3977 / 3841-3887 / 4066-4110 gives 9.99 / 5.13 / 5.8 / 11.1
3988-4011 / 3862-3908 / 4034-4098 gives -3.63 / 5.75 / 10.6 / 11.1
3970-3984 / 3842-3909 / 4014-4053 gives 2.59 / 5.59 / 7.53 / 11.2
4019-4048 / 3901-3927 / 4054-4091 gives -3.54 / 6.86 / 11.1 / 10.9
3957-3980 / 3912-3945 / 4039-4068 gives 4.66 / 5.27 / 5.61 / 10.8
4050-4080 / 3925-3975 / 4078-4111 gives -1.69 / 5.42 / 10.6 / 11.3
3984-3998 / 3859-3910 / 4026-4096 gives -1.91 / 5.81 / 10.2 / 11.1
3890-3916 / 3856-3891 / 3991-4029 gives -2.29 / 5.15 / 7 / 11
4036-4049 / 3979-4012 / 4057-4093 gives -0.51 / 10.4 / 11.2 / 11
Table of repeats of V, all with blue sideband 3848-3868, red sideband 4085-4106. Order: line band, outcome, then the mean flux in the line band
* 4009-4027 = -3.6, 11.4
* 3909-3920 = -1.7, 7.73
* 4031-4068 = -2.1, 10.9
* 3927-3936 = 5.0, 3.18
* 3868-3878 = 1.5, 4.78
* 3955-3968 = 3.9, 5.57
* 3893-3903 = -1.0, 6.92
